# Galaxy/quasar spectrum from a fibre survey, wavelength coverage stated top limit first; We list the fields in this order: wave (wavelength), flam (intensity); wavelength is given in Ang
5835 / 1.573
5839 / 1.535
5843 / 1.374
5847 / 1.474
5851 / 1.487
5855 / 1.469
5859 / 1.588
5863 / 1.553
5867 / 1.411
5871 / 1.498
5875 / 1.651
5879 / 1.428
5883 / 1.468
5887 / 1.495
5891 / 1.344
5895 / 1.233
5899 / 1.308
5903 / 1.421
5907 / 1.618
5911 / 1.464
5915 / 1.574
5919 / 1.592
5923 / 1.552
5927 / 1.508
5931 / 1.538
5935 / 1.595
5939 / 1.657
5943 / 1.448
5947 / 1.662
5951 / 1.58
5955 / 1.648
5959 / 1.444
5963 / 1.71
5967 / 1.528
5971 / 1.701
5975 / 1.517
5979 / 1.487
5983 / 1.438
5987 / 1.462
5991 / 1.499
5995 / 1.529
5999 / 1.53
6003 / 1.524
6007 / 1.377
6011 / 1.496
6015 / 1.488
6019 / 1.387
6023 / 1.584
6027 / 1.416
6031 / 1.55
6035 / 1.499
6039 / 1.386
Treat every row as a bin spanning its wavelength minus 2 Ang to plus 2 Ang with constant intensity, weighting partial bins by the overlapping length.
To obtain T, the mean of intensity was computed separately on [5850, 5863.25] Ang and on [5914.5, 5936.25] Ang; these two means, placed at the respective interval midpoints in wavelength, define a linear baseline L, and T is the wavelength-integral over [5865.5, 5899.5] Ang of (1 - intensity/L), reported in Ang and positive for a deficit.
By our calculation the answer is 2.3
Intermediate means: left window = 1.52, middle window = 1.43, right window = 1.56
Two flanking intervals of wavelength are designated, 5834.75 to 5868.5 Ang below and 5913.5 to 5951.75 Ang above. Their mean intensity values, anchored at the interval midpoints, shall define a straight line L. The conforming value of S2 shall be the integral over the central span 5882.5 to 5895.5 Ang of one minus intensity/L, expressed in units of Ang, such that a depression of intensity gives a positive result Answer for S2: 1.15 Ang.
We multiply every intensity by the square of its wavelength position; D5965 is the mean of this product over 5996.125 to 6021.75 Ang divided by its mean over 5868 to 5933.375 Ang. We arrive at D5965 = 1.0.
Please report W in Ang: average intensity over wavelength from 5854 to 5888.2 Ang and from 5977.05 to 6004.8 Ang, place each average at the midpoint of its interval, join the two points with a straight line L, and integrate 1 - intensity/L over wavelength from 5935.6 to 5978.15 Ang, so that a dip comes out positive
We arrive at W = -2.5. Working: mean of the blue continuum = 1.51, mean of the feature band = 1.59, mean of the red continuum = 1.5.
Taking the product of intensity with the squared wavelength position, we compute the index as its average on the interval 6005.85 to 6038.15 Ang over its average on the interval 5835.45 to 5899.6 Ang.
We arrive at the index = 1.1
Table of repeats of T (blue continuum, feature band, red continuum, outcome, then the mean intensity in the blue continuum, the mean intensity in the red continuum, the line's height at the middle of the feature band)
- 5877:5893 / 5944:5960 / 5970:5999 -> -1.04 Ang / 1.43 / 1.51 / 1.49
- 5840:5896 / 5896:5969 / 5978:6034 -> -3.34 Ang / 1.47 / 1.48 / 1.48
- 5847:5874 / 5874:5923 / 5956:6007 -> 1.48 Ang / 1.5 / 1.53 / 1.51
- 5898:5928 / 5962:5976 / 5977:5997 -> -1.17 Ang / 1.51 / 1.48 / 1.49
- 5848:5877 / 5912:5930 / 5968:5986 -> -0.29 Ang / 1.52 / 1.53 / 1.53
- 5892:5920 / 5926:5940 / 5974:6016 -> -1.08 Ang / 1.45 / 1.49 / 1.46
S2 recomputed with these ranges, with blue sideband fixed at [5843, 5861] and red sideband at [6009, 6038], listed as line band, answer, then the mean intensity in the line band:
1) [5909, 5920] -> -0.4 Ang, 1.54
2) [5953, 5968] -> -1.0 Ang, 1.59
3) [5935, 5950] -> -1.0 Ang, 1.59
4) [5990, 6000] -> -0.2 Ang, 1.52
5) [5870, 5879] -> -0.4 Ang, 1.55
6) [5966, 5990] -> -0.6 Ang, 1.52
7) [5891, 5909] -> 1.2 Ang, 1.39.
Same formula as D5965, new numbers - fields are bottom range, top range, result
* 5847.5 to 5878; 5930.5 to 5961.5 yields 1.07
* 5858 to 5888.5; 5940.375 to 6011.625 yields 1.05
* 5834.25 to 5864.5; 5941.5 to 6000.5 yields 1.07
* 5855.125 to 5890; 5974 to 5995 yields 1.02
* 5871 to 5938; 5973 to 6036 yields 1.03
